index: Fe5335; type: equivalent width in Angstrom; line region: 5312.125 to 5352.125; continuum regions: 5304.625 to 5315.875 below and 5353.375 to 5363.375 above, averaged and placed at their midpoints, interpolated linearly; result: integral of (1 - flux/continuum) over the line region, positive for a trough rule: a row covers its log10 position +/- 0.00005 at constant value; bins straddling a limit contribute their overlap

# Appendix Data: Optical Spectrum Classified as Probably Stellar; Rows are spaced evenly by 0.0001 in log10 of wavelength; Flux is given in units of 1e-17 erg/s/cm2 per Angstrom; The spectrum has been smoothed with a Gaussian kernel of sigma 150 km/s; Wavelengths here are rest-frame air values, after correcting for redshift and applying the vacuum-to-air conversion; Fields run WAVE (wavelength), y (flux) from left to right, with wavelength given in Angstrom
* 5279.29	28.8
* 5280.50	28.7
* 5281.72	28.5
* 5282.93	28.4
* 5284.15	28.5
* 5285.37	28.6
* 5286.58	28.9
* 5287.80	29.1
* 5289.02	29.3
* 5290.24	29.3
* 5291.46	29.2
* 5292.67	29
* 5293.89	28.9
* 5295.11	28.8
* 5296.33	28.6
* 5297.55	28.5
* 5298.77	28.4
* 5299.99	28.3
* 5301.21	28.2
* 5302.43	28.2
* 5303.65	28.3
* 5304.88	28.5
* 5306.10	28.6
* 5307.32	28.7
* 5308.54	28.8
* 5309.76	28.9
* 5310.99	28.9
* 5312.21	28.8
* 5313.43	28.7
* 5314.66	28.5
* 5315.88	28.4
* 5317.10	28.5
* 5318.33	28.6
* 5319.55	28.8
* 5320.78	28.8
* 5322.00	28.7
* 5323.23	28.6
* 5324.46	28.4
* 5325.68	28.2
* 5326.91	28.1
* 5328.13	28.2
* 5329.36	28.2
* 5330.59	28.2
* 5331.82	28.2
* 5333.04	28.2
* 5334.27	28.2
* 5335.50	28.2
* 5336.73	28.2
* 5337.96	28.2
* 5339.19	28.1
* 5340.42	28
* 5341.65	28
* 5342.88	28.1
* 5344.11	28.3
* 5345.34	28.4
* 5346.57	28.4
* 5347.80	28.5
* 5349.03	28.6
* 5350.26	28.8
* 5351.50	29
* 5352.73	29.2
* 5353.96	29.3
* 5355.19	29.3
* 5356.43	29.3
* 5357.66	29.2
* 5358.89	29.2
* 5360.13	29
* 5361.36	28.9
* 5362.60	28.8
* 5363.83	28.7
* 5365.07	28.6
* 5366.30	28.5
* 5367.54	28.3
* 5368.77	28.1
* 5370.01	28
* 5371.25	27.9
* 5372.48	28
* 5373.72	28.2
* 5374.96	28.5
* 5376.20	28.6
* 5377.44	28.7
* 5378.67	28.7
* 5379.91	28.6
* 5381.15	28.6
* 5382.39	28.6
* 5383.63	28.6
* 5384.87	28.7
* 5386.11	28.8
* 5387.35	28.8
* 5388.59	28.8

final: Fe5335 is 0.7 Angstrom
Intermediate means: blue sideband 28.7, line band 28.4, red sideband 29.1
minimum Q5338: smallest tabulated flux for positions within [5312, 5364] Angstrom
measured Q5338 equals 28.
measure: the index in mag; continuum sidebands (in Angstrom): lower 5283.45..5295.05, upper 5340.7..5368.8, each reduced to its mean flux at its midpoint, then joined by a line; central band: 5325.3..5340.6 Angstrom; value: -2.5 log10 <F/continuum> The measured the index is 0.024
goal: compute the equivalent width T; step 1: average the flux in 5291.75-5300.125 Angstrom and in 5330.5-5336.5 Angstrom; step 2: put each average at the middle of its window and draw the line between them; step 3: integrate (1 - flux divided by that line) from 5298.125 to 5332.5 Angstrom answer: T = -0.05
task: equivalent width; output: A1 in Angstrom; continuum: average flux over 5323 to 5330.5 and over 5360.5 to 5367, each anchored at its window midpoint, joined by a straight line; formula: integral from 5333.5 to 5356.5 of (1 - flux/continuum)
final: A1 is -0.02 Angstrom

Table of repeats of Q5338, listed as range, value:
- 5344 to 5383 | 27.9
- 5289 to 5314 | 28.2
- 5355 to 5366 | 28.6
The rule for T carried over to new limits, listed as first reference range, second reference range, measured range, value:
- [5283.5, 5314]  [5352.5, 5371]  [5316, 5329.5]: 0.1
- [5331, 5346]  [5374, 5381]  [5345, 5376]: -0.3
